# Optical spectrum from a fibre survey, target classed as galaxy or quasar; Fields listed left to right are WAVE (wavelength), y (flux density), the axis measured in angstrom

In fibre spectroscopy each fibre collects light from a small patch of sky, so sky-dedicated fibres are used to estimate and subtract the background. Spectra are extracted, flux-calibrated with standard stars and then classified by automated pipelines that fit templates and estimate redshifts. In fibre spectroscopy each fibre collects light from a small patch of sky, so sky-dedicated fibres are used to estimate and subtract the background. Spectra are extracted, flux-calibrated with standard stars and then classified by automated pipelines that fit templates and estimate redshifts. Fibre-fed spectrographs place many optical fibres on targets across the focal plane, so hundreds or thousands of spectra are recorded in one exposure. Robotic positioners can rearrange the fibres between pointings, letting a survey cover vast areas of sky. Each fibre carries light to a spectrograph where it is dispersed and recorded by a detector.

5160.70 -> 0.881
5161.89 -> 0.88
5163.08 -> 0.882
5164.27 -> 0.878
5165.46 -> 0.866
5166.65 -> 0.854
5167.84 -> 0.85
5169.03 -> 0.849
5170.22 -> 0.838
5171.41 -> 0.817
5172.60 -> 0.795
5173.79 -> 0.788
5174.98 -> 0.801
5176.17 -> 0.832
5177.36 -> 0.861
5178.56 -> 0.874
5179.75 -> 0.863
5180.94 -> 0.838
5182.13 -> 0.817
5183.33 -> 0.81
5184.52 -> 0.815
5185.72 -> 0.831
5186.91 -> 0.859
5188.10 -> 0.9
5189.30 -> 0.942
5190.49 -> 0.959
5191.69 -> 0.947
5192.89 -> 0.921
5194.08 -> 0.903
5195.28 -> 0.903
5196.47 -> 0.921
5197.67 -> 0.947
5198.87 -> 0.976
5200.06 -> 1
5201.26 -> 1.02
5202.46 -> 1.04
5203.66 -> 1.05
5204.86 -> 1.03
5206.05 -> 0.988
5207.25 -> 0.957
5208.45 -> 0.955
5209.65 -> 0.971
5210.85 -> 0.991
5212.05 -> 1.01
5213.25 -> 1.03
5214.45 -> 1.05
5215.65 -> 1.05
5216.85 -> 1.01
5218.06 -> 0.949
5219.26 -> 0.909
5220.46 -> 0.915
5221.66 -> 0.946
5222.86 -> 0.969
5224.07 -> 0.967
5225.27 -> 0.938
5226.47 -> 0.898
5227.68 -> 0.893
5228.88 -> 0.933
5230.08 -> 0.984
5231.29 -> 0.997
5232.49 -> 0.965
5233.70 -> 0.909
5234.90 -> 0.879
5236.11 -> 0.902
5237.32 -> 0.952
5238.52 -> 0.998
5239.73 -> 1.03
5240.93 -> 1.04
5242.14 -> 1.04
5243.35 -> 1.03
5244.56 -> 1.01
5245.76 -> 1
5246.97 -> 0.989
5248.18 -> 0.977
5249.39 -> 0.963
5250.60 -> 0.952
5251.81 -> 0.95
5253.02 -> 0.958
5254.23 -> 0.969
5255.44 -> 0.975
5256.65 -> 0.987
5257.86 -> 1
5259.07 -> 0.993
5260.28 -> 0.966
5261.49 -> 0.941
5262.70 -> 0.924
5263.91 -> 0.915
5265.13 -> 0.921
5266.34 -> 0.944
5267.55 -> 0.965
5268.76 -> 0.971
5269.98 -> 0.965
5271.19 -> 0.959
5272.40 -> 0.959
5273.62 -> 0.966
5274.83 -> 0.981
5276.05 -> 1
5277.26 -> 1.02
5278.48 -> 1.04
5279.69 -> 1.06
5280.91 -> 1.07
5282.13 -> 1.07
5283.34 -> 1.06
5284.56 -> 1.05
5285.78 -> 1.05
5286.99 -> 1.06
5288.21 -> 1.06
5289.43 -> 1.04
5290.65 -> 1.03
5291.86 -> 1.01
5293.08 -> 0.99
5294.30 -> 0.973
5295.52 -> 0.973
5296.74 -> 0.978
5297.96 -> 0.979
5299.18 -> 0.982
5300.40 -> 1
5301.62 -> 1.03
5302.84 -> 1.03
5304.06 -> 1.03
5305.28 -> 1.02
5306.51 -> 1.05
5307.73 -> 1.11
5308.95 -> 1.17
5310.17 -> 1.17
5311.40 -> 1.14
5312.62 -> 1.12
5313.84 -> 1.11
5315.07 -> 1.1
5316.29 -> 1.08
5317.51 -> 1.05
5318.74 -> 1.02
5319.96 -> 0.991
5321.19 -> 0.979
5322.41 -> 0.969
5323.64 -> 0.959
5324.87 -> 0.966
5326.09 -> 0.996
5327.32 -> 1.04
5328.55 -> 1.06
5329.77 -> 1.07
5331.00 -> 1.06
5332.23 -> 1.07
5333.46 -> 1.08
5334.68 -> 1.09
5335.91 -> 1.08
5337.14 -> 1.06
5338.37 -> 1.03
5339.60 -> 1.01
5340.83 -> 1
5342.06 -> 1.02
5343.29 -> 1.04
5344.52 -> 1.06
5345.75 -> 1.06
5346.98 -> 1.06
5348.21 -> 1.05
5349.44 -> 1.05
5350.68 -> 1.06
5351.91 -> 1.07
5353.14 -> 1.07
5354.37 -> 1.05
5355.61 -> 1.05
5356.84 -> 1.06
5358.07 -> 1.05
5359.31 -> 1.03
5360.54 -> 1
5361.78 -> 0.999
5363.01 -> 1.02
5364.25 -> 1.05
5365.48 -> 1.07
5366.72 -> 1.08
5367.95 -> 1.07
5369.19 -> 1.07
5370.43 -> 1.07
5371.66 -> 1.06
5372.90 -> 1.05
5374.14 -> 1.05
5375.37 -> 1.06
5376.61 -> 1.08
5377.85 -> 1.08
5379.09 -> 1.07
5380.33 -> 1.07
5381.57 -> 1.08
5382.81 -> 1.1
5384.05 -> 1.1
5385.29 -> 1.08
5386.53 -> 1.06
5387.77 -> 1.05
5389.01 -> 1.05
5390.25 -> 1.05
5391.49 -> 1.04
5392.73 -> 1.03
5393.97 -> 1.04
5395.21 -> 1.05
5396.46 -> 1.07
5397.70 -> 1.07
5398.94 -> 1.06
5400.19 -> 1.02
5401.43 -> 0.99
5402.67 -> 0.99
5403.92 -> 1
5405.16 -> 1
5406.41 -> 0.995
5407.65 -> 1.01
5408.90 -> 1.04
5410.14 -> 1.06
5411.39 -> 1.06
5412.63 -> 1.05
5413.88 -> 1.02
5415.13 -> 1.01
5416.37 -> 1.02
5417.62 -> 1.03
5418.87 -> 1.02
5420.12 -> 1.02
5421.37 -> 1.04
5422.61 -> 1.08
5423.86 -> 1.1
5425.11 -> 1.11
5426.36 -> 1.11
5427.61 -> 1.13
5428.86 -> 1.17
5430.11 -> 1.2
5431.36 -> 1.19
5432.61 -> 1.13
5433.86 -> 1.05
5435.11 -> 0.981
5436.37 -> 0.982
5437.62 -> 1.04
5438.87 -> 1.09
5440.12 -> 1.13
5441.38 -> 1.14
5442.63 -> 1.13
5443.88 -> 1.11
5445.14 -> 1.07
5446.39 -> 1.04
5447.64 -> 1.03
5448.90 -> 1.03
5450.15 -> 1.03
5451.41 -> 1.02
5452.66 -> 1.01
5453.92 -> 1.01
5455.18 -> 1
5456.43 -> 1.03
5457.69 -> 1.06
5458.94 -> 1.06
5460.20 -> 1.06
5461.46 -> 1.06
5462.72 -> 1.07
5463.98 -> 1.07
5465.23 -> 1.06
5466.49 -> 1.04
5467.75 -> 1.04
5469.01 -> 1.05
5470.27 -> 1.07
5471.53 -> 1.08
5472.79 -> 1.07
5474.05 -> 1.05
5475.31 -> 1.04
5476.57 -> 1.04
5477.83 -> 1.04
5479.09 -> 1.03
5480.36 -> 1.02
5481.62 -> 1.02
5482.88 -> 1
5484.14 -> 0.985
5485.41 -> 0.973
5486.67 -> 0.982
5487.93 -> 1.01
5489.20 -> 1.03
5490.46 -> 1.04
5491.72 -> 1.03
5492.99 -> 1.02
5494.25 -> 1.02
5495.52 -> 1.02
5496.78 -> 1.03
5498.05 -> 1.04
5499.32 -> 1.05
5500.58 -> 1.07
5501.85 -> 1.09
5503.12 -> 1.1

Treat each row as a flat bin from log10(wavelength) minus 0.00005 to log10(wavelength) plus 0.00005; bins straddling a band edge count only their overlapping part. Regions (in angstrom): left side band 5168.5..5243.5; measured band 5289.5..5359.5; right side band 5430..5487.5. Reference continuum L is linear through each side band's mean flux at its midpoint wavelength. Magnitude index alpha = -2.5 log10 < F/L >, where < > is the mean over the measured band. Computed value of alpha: -0.058 mag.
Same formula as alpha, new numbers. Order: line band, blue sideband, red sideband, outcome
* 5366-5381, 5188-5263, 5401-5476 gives -0.04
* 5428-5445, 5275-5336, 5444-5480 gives -0.06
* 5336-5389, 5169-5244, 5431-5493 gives -0.05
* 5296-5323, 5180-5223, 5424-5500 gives -0.06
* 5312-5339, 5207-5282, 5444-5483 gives -0.05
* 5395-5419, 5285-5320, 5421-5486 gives 0.03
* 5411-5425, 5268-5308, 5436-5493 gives -0.01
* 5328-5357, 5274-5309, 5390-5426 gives -0.02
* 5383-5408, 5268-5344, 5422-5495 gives 0.01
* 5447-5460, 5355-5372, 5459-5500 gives 0.01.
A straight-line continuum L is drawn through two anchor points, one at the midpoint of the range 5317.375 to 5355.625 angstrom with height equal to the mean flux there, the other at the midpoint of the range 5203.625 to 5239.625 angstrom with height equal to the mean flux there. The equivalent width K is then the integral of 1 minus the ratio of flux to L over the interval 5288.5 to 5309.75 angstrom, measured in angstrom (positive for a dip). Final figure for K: -0.2 angstrom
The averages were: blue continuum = 0.966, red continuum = 1.04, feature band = 1.03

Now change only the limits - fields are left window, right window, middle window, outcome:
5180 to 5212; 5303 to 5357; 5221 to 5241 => 0.3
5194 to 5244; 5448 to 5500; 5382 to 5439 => -2.1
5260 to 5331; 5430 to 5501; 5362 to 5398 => -1.0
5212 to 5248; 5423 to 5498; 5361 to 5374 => -0.4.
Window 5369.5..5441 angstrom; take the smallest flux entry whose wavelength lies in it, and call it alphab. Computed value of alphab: 0.981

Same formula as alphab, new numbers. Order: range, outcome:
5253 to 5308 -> 0.915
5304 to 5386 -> 0.959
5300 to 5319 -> 1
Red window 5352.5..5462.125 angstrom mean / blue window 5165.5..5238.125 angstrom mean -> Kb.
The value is 1.14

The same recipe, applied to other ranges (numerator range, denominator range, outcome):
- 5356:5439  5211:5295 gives 1.07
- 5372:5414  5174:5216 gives 1.13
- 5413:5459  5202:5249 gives 1.09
